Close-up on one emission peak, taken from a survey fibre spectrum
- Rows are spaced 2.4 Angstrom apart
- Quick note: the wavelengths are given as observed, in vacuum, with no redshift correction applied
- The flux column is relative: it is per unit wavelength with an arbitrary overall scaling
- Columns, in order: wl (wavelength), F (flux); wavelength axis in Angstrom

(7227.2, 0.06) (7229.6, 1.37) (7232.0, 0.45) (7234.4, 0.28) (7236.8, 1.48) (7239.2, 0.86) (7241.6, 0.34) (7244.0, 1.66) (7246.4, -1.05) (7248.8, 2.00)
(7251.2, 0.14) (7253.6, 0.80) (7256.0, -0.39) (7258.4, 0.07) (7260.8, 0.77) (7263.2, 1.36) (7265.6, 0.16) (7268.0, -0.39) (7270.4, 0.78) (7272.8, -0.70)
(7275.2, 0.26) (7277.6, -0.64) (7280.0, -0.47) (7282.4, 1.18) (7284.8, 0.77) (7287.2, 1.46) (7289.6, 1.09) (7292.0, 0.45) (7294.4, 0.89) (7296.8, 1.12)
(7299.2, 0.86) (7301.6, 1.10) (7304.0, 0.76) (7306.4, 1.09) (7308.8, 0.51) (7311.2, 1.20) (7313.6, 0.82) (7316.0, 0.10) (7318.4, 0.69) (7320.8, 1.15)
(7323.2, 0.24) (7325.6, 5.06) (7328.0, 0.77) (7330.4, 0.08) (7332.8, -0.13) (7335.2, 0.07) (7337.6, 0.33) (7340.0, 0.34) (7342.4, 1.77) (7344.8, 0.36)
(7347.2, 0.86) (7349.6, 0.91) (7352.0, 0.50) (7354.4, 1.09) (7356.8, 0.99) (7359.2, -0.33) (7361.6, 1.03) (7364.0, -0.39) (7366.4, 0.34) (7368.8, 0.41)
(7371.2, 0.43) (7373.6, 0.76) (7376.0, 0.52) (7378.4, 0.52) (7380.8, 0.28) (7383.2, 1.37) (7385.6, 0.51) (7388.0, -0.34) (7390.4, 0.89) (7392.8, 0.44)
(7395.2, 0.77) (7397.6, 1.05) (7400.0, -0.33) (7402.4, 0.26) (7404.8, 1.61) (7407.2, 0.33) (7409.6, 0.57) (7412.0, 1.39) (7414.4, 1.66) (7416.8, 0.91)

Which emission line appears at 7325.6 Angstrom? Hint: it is H-alpha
